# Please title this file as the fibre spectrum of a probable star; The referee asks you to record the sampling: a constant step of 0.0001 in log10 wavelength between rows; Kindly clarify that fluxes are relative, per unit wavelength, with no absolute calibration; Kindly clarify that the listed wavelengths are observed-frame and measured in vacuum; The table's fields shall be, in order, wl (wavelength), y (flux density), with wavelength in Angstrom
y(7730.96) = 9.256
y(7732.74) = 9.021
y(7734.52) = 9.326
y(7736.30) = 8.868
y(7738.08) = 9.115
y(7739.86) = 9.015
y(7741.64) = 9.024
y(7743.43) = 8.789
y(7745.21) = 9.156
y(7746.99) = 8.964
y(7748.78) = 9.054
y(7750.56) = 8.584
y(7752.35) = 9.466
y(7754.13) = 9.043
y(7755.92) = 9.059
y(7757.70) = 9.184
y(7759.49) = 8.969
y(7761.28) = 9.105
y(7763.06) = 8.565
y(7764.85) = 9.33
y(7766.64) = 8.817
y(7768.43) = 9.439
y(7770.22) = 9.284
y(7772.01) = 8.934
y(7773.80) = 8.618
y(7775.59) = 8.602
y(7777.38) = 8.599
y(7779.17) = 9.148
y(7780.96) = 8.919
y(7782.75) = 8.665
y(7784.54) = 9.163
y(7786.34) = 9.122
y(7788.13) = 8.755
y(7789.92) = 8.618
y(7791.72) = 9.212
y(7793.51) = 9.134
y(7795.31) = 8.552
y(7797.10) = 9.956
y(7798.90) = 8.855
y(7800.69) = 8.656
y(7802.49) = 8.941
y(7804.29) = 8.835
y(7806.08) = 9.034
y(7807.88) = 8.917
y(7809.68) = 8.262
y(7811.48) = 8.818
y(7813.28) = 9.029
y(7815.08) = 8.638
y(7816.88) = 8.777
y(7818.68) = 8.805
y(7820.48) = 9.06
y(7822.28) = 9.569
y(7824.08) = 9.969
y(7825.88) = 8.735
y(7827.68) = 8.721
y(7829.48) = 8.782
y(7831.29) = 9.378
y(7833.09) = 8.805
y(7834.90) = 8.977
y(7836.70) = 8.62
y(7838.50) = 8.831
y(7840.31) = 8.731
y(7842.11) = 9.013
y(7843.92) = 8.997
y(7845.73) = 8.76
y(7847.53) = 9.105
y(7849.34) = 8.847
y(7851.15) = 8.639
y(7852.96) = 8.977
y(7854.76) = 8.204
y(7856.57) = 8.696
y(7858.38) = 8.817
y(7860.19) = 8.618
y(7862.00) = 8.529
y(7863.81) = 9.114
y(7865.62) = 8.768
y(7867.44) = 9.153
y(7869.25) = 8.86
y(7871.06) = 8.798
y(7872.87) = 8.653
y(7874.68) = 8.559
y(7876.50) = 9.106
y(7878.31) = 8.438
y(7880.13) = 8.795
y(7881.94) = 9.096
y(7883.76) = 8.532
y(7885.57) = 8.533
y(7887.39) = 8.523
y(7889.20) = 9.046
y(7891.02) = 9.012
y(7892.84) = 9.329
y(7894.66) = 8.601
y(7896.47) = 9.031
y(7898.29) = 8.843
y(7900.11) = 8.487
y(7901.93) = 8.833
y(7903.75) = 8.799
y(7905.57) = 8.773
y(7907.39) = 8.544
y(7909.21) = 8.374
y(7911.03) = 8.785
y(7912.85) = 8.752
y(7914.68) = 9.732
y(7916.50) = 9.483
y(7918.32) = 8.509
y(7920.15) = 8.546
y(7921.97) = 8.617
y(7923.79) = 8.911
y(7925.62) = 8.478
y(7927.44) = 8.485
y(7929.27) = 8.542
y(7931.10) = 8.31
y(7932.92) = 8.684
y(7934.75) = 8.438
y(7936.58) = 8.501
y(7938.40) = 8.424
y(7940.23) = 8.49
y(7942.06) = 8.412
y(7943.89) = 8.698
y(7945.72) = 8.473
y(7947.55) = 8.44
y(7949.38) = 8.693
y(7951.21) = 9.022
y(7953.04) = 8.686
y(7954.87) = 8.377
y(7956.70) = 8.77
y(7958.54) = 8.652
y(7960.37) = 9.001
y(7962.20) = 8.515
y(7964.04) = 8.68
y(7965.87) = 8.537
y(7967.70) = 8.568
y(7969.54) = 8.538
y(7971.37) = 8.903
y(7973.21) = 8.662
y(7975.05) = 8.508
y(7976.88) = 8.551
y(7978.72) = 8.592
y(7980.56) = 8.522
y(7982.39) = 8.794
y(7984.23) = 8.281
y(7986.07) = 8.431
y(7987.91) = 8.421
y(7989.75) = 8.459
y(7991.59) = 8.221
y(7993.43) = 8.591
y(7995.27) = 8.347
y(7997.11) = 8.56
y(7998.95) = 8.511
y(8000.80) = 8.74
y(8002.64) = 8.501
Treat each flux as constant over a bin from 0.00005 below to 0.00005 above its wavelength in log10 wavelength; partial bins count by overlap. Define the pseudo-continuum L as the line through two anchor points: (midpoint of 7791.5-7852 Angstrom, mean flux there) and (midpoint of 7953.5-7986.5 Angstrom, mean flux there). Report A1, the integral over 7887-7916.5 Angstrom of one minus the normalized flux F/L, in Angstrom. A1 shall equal -0.4 Angstrom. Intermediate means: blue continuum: 8.94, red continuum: 8.61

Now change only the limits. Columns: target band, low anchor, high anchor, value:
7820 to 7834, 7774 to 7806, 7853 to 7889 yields -0.5 Angstrom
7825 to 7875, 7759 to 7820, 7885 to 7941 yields 0.0 Angstrom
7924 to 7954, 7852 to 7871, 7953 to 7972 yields 0.4 Angstrom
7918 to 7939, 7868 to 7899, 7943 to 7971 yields 0.4 Angstrom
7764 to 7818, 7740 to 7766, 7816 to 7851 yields 0.4 Angstrom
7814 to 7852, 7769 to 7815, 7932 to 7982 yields -0.5 Angstrom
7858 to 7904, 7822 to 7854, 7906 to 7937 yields 0.1 Angstrom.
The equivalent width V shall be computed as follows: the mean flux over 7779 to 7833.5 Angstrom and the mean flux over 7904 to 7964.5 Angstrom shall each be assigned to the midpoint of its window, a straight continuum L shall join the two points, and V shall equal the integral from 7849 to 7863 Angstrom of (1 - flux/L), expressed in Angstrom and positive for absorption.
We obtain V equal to 0.29 Angstrom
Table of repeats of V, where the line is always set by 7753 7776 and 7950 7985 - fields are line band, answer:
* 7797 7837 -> -0.15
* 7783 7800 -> -0.12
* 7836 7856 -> 0.16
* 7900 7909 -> 0.08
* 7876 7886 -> 0.06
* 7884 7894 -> -0.08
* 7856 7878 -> 0.07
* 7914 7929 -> -0.16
